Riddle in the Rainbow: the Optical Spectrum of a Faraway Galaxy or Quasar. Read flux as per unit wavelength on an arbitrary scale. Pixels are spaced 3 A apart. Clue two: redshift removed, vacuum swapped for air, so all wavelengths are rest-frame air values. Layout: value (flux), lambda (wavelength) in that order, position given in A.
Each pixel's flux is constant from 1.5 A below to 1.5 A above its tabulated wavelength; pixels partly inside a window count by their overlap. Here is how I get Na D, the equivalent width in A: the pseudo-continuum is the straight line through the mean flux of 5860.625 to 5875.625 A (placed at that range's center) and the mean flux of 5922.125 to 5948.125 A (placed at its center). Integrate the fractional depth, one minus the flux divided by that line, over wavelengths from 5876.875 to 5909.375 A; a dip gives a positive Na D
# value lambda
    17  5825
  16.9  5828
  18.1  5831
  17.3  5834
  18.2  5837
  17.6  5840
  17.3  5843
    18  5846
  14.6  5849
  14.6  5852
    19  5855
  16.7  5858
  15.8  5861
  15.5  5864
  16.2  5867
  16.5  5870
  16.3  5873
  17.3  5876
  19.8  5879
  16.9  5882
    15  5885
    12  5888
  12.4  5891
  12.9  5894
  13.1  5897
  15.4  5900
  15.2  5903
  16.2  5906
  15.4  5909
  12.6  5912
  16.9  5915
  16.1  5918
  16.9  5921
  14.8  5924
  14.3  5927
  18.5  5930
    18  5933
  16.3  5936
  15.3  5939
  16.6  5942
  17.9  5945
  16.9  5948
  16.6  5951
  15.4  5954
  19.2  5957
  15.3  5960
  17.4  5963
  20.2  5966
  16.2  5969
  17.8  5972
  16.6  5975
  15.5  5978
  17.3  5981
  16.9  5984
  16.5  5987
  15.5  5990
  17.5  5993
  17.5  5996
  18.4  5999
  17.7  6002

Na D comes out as 2.64 A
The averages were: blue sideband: 16.2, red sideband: 16.5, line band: 15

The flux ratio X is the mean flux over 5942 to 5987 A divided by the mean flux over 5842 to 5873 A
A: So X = 1.0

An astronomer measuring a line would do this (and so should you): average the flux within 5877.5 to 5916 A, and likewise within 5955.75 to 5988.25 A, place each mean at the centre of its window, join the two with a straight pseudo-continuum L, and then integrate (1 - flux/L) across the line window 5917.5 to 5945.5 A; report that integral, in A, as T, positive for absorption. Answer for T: -0.9 A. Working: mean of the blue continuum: 14.9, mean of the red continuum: 17.2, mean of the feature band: 16.4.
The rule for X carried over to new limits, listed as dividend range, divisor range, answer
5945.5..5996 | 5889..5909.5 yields 1.19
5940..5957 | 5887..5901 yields 1.29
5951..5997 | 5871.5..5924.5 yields 1.11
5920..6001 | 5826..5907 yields 1.05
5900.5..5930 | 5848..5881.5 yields 0.94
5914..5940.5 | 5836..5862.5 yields 0.97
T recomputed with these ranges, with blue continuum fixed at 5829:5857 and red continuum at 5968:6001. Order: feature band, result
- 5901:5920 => 1.8 A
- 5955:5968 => -0.7 A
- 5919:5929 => 0.9 A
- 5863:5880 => 0.2 A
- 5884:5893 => 2.1 A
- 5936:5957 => 0.4 A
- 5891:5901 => 2.1 A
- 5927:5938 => 0.0 A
